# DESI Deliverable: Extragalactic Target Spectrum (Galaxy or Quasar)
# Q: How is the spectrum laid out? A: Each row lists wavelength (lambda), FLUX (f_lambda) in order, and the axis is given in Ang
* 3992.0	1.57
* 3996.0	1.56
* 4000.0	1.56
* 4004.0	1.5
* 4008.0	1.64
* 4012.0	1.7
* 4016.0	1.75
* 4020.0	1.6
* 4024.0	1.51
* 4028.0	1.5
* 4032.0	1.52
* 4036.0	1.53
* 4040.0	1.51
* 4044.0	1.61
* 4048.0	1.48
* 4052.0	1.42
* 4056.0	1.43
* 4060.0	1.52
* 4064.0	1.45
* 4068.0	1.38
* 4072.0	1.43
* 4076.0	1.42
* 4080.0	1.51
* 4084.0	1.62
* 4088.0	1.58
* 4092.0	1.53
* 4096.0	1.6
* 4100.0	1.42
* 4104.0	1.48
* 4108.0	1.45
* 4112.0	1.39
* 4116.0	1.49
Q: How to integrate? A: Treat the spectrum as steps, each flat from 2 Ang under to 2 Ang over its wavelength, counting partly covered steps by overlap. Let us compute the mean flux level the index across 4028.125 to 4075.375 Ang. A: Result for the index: 1.48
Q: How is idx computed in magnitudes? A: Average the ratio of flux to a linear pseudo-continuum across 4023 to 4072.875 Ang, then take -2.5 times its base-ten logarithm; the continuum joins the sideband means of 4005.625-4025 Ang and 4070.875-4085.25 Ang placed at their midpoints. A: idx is 0.06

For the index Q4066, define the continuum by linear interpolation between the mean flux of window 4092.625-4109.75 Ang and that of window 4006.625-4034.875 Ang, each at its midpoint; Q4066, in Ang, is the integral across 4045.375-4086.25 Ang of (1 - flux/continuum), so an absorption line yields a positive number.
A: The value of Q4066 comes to 1.9 Ang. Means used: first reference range 1.6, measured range 1.47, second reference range 1.49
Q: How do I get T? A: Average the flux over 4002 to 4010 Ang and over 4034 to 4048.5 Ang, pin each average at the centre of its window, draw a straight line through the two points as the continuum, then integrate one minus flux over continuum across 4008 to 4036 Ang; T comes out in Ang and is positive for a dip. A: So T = -0.7 Ang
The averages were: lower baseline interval 1.57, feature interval 1.59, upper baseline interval 1.54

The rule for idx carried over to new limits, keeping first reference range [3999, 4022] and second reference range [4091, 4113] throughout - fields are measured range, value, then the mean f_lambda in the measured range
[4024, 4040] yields 0.05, 1.51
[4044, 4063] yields 0.06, 1.48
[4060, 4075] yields 0.08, 1.43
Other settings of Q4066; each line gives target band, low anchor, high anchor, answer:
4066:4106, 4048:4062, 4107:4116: -1.45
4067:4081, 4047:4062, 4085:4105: 0.57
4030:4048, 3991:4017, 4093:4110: 0.34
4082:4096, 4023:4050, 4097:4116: -1.07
